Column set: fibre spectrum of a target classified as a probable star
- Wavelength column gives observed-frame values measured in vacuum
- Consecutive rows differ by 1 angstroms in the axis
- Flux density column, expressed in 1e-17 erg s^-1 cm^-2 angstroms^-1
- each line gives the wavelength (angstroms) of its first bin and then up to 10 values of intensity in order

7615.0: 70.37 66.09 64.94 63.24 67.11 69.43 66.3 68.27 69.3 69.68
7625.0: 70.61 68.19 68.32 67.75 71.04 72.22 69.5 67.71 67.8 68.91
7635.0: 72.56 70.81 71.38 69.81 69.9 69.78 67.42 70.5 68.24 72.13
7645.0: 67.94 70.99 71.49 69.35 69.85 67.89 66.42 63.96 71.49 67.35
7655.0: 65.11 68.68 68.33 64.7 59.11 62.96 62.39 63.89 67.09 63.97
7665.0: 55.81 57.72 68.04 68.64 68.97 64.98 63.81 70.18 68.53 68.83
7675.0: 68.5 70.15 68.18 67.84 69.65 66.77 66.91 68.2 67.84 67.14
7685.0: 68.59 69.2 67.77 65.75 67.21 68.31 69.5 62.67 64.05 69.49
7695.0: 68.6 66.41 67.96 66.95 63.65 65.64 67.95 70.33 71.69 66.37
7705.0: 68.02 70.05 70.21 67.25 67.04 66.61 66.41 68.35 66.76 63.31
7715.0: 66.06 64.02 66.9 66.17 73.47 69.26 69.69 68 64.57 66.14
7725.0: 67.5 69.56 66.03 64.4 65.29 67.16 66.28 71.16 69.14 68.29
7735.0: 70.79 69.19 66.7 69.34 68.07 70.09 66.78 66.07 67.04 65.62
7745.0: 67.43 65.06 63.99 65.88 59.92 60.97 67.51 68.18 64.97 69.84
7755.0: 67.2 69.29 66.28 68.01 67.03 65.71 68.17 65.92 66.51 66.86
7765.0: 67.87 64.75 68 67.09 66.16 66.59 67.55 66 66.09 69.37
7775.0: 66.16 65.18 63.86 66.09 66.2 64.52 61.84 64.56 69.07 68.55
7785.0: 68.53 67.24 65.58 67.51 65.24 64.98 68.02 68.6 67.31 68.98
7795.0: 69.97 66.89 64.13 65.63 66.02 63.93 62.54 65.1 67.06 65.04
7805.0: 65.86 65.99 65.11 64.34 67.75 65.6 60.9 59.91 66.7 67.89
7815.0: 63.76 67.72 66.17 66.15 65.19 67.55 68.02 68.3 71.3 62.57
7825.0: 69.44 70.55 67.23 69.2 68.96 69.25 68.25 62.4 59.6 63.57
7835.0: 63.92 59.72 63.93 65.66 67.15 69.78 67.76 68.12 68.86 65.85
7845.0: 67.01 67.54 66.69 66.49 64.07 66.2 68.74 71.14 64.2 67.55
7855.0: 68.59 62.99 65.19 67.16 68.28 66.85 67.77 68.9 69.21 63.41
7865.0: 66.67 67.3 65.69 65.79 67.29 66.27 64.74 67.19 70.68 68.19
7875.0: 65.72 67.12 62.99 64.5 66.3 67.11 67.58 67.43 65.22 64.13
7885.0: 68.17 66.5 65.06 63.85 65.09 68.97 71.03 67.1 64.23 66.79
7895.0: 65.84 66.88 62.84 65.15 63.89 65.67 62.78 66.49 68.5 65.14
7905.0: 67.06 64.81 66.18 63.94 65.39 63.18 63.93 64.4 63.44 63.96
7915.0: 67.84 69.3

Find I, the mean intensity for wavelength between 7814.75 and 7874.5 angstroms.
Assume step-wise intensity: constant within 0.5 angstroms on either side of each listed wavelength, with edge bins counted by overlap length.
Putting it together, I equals 66.7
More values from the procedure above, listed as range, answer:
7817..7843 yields 66.6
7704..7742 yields 67.6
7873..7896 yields 66.4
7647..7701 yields 66.7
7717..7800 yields 66.9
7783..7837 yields 66.2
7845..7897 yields 66.6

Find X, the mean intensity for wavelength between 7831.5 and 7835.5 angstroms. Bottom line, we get 62.4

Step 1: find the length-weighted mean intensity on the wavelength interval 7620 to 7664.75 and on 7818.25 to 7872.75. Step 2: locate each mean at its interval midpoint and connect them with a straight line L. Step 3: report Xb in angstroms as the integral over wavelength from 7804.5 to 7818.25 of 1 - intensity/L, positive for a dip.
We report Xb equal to 0.35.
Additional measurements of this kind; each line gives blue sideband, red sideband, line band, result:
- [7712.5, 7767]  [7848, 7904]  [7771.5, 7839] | 0.7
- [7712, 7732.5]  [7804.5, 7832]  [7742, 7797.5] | 0.3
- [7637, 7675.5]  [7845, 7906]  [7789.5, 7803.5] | 0.1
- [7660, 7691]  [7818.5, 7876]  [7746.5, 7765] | 0.1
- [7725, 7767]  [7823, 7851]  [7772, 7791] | 0.2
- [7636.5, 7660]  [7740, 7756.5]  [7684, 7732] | -0.3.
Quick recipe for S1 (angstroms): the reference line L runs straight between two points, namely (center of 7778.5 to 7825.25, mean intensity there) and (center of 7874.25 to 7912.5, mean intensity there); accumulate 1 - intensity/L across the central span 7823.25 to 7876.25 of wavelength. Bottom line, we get -0.60 angstroms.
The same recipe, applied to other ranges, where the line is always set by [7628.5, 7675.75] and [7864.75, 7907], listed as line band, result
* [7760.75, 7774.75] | 0.00 angstroms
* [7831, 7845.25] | 0.25 angstroms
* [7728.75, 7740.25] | -0.24 angstroms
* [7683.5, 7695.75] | 0.01 angstroms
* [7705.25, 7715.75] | 0.02 angstroms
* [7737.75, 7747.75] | 0.03 angstroms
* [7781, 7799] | -0.04 angstroms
